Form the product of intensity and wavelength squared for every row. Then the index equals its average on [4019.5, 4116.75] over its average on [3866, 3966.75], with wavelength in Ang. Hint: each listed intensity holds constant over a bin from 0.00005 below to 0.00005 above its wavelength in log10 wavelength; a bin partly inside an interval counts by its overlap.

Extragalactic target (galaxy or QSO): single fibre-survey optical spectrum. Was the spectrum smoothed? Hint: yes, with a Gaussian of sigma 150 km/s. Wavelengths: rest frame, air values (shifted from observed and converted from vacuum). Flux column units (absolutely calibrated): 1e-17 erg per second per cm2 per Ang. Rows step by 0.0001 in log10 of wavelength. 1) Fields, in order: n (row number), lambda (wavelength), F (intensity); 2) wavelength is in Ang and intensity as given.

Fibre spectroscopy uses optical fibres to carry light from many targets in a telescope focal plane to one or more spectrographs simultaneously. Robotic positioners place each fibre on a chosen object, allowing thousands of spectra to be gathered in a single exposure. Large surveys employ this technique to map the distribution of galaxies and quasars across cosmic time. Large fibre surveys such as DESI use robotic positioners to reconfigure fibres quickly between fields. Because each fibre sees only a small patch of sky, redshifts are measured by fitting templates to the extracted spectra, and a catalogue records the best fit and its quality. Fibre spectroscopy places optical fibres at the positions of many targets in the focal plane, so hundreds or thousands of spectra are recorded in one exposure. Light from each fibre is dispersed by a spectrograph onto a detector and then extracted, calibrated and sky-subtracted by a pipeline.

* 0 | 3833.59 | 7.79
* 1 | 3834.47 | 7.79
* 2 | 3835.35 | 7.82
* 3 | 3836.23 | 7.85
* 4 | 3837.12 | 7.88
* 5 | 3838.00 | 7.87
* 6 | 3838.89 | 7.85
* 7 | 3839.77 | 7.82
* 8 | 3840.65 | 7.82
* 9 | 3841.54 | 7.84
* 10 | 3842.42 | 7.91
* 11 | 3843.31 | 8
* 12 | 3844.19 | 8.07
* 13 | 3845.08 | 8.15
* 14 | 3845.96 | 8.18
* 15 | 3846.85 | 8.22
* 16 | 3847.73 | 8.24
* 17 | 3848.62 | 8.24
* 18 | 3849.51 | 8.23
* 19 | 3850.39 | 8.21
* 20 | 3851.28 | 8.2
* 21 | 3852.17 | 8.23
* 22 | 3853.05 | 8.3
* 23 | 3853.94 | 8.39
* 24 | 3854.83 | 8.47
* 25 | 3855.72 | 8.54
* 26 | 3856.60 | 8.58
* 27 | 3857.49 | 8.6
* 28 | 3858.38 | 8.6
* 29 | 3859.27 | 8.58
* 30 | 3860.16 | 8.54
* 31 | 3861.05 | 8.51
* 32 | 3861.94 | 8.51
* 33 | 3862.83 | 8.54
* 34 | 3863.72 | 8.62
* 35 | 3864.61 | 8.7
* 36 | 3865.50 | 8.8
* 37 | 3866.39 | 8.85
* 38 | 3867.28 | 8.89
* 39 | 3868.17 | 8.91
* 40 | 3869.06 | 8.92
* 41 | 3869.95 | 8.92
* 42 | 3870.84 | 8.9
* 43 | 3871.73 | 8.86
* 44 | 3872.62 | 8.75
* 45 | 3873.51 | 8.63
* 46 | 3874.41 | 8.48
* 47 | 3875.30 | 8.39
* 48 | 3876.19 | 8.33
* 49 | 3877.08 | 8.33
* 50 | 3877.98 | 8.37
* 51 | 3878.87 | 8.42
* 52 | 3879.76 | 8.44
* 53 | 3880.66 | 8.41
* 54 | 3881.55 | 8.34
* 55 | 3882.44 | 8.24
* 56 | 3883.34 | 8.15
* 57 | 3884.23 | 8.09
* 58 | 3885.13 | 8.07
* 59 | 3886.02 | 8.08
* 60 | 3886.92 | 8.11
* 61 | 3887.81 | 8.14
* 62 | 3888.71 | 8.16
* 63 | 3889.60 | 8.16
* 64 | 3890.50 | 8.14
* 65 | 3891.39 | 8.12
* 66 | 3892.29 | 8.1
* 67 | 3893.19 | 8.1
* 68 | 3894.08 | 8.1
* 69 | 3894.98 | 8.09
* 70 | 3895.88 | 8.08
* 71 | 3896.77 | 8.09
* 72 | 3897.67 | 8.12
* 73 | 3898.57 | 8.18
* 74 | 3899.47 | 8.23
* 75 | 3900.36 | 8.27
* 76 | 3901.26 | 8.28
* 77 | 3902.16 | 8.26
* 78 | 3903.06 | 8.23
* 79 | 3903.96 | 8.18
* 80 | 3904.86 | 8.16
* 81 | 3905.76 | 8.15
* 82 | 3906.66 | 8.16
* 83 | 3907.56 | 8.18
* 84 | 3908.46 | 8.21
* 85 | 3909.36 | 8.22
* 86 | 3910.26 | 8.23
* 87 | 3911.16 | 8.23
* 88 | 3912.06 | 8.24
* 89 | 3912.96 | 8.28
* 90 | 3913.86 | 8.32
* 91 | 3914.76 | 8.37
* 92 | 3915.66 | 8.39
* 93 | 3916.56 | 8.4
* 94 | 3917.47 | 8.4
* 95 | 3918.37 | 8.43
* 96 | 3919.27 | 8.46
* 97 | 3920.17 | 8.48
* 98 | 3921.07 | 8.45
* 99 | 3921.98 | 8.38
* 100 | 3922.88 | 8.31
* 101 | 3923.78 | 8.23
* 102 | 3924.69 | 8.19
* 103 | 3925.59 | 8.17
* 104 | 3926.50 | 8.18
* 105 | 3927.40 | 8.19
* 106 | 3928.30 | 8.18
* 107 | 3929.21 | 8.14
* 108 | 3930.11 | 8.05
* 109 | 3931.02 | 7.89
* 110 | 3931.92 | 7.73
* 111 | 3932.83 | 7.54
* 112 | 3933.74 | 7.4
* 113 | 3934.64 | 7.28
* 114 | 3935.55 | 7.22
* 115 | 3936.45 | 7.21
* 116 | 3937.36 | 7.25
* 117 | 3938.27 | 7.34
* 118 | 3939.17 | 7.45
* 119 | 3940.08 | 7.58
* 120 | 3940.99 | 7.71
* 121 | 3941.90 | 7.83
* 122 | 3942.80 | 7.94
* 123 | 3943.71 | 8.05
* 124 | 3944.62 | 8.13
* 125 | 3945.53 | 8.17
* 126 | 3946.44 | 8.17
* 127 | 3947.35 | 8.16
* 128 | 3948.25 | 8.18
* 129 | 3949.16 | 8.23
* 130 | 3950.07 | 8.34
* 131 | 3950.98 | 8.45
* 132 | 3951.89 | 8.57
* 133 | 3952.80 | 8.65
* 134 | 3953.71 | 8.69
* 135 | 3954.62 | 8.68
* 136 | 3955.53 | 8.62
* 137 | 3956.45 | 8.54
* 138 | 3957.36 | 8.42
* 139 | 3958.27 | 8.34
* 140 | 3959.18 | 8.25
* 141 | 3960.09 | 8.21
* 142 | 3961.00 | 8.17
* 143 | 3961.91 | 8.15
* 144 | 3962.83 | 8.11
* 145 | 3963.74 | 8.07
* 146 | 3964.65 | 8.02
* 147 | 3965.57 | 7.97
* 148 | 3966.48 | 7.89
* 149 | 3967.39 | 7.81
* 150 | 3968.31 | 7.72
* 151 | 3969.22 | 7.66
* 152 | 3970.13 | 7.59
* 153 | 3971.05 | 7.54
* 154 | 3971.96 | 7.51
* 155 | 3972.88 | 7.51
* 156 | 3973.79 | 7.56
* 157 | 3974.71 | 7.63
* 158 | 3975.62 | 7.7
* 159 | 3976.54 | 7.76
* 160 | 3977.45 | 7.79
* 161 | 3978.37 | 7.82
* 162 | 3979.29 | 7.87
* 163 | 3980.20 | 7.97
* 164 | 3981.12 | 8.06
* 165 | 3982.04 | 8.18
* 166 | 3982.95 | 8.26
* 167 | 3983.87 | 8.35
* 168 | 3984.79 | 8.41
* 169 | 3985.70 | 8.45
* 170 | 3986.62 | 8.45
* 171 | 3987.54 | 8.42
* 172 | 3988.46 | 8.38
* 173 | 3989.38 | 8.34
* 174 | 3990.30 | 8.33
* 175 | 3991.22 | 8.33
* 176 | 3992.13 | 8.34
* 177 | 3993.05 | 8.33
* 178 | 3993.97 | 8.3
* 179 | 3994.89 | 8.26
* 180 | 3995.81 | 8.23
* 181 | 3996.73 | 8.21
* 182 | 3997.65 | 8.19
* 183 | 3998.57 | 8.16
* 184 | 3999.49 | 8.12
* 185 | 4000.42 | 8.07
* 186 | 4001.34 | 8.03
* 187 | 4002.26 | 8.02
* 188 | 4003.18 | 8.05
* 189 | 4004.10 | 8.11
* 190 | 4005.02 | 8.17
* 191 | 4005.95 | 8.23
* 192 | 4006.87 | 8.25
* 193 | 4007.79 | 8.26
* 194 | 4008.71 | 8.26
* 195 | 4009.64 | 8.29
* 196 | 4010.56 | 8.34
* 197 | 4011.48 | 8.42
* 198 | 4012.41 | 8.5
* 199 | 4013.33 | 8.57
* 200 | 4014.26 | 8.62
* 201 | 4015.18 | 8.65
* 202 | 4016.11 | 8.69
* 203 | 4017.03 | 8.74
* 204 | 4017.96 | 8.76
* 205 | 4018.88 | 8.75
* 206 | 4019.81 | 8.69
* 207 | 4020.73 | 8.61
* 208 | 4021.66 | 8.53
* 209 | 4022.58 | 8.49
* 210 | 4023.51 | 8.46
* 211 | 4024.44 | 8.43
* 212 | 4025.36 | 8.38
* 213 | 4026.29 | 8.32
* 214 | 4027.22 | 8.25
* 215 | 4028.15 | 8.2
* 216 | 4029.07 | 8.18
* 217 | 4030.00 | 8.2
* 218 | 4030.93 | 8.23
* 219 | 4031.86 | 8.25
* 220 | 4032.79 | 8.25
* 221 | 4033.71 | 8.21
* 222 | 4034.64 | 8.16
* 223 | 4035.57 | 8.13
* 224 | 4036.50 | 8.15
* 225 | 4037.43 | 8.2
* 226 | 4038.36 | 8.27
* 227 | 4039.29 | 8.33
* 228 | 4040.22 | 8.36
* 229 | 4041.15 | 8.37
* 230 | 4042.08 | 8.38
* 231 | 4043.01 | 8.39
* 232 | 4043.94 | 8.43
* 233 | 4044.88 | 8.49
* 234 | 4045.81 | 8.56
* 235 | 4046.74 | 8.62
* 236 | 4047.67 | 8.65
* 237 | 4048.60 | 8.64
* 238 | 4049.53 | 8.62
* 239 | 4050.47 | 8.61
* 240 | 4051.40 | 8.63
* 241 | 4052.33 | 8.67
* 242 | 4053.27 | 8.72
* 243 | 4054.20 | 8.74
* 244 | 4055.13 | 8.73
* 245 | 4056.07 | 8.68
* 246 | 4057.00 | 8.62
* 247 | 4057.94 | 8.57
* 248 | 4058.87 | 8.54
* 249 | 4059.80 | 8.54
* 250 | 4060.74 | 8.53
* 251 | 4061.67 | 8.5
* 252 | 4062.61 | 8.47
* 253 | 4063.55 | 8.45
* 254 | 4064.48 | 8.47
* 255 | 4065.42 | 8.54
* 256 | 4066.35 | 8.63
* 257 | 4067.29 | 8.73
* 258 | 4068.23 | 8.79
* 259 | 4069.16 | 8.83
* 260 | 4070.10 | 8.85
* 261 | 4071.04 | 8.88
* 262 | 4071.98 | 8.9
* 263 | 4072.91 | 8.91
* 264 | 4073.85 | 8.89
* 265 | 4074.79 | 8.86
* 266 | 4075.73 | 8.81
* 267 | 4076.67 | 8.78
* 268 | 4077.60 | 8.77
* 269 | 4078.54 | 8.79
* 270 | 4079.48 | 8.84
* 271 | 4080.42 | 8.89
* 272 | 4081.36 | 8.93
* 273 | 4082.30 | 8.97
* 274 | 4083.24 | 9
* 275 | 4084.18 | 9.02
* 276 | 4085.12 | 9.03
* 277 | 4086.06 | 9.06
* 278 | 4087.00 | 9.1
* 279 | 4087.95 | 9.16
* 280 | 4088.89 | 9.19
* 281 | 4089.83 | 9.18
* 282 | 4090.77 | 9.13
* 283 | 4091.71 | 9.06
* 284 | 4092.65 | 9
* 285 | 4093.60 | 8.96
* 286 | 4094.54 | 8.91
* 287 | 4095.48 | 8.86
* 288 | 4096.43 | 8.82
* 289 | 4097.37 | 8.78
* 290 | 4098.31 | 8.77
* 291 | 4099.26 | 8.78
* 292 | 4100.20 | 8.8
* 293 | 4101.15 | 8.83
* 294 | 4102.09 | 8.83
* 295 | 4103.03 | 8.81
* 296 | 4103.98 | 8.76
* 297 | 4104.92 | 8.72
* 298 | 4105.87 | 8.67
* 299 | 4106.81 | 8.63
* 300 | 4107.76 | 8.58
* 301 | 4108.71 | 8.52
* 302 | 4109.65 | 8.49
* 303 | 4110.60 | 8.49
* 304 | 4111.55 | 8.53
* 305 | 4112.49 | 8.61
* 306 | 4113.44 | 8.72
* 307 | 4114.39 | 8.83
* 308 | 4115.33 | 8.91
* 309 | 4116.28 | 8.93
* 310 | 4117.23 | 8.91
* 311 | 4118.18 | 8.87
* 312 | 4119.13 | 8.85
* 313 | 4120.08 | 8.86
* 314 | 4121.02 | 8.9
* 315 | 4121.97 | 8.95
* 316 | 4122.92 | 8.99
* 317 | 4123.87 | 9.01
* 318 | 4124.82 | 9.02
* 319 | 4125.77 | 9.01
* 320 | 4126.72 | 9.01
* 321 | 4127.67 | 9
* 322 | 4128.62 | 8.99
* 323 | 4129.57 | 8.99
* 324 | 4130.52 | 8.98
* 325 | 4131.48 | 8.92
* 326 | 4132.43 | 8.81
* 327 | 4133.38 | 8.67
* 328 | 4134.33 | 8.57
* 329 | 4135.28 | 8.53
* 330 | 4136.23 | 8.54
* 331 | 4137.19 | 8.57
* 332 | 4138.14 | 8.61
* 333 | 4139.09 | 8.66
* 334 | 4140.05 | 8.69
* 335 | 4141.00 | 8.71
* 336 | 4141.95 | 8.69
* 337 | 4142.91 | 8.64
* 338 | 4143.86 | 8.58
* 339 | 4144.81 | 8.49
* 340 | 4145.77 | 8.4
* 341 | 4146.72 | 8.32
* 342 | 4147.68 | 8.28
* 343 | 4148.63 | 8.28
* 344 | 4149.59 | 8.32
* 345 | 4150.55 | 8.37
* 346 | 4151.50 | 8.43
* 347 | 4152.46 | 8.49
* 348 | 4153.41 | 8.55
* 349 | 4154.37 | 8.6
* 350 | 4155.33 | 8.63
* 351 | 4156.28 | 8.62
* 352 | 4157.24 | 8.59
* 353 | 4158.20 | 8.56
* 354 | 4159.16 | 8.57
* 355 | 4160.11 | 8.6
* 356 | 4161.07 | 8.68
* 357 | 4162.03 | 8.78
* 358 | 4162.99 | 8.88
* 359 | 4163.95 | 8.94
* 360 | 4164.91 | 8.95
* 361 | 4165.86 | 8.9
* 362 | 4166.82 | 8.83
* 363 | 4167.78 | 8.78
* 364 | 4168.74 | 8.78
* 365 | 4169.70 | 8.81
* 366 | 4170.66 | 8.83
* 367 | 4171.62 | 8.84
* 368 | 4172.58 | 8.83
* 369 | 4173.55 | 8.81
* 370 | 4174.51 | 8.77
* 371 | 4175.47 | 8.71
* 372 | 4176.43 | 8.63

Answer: 1.1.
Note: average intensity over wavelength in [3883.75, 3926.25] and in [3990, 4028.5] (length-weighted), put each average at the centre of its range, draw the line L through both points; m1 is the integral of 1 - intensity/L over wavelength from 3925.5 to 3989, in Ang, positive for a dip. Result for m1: 2.2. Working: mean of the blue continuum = 8.22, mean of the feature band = 8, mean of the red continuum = 8.36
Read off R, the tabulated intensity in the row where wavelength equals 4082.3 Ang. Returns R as 8.97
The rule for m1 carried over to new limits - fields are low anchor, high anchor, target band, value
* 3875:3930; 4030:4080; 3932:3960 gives 1.07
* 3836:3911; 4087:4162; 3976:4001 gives 0.90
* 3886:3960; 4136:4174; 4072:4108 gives -1.69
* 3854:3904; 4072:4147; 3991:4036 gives 1.64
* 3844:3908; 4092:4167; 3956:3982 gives 1.75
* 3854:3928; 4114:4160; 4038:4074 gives -0.05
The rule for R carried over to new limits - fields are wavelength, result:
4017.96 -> 8.76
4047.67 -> 8.65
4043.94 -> 8.43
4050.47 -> 8.61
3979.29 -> 7.87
